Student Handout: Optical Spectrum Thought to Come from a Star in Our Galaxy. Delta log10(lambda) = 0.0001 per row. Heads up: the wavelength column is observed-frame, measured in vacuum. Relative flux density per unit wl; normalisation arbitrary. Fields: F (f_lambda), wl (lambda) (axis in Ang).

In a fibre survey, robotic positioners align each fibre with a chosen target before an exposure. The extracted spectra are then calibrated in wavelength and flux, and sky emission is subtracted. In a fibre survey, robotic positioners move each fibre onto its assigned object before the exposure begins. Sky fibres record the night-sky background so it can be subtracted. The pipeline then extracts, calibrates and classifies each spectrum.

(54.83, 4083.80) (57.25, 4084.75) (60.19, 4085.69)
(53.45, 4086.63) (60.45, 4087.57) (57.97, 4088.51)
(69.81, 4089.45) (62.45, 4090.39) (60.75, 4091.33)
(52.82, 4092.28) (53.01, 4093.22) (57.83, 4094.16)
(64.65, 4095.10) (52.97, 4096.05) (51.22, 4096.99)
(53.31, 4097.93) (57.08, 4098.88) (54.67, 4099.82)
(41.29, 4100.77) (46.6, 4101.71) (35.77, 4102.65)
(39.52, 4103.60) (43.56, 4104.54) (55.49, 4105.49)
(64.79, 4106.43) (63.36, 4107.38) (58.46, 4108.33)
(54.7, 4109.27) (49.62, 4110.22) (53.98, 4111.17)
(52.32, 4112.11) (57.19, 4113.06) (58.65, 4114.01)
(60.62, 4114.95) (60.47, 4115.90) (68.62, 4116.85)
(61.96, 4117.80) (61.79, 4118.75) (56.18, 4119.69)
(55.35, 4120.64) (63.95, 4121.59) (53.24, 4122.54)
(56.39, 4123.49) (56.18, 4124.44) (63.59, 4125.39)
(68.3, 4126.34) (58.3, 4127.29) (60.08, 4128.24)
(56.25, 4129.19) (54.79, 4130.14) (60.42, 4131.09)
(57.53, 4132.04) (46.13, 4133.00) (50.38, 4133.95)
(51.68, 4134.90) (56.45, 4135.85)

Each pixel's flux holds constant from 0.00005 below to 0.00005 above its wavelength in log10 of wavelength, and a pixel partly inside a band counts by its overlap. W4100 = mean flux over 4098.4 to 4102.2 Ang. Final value 49.8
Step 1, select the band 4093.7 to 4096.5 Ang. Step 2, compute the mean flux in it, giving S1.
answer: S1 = 58.4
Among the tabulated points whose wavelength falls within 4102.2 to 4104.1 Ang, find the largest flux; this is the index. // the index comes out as 39.52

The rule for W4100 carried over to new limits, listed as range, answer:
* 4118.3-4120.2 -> 59.1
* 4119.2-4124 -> 57.1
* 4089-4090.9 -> 66.1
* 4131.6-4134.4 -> 51.2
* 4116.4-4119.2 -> 64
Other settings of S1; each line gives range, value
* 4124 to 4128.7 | 61.3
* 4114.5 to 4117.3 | 63.1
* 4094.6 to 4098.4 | 55.6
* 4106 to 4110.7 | 58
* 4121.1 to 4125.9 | 58.7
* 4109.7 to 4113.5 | 53.2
